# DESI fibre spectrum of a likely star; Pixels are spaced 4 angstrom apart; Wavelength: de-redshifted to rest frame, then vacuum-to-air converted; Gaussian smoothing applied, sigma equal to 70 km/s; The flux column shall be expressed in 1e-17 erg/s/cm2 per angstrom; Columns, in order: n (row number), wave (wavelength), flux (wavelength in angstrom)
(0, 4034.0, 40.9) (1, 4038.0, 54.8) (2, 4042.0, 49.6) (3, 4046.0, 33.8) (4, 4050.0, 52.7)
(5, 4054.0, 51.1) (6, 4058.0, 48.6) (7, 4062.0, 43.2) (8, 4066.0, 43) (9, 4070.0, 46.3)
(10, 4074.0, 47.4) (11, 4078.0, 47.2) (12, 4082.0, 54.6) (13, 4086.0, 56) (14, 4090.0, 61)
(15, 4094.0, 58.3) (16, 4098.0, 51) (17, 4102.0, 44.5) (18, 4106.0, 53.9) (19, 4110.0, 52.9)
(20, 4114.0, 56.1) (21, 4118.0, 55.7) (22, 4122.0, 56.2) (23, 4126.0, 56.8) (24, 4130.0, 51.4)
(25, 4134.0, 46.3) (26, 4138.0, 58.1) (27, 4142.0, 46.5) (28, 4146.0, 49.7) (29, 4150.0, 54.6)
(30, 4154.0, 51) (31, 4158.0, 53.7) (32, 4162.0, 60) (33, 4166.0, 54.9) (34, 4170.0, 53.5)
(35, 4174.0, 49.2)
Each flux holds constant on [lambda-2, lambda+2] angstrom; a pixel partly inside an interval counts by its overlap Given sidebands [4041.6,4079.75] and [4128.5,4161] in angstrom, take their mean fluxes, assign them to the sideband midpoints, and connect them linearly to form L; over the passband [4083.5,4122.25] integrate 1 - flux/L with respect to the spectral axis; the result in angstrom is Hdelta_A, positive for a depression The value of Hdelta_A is -4.4 angstrom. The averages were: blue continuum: 46.1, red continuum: 51.7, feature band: 54.5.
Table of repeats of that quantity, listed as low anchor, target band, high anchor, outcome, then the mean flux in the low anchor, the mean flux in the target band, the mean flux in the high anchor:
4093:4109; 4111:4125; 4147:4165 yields -0.9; 51.6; 55.8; 54.5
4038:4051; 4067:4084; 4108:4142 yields 0.2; 46.3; 48.5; 53.7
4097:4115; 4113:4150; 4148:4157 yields -0.5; 51.5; 53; 52.9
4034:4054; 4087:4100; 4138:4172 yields -1.7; 47.4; 56.7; 53.3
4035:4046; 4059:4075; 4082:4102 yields 2.0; 47.8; 45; 55.2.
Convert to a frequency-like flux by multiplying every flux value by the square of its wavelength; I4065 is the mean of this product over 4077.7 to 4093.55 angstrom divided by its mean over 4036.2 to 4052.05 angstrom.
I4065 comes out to 1.20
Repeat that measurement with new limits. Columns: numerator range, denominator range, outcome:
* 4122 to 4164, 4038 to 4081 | 1.18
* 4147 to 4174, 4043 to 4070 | 1.25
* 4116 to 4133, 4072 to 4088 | 1.09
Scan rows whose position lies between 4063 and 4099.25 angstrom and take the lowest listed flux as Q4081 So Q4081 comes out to 43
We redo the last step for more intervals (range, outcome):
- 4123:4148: 46.3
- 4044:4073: 33.8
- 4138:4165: 46.5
